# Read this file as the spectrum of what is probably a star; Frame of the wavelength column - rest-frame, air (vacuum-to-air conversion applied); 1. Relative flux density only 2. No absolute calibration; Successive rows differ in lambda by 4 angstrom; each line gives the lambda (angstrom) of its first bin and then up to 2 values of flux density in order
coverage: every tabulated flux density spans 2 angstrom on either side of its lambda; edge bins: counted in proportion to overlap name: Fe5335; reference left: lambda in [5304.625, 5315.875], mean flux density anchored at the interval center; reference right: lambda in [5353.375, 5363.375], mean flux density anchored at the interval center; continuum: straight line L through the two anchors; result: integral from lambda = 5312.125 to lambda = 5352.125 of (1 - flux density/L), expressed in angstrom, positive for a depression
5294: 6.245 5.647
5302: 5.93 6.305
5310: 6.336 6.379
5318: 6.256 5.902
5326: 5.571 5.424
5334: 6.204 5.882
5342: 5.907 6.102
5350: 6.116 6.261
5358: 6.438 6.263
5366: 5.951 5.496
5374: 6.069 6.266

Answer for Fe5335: 2.3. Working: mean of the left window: 6.34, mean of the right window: 6.33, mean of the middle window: 5.97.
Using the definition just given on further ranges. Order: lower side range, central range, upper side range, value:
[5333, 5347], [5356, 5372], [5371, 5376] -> -0.18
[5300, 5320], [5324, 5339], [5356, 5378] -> 1.00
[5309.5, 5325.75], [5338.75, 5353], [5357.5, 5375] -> 0.05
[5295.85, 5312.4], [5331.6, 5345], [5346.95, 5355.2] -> 0.33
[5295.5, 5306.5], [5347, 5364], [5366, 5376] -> -1.22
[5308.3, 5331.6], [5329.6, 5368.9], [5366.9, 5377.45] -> -1.00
